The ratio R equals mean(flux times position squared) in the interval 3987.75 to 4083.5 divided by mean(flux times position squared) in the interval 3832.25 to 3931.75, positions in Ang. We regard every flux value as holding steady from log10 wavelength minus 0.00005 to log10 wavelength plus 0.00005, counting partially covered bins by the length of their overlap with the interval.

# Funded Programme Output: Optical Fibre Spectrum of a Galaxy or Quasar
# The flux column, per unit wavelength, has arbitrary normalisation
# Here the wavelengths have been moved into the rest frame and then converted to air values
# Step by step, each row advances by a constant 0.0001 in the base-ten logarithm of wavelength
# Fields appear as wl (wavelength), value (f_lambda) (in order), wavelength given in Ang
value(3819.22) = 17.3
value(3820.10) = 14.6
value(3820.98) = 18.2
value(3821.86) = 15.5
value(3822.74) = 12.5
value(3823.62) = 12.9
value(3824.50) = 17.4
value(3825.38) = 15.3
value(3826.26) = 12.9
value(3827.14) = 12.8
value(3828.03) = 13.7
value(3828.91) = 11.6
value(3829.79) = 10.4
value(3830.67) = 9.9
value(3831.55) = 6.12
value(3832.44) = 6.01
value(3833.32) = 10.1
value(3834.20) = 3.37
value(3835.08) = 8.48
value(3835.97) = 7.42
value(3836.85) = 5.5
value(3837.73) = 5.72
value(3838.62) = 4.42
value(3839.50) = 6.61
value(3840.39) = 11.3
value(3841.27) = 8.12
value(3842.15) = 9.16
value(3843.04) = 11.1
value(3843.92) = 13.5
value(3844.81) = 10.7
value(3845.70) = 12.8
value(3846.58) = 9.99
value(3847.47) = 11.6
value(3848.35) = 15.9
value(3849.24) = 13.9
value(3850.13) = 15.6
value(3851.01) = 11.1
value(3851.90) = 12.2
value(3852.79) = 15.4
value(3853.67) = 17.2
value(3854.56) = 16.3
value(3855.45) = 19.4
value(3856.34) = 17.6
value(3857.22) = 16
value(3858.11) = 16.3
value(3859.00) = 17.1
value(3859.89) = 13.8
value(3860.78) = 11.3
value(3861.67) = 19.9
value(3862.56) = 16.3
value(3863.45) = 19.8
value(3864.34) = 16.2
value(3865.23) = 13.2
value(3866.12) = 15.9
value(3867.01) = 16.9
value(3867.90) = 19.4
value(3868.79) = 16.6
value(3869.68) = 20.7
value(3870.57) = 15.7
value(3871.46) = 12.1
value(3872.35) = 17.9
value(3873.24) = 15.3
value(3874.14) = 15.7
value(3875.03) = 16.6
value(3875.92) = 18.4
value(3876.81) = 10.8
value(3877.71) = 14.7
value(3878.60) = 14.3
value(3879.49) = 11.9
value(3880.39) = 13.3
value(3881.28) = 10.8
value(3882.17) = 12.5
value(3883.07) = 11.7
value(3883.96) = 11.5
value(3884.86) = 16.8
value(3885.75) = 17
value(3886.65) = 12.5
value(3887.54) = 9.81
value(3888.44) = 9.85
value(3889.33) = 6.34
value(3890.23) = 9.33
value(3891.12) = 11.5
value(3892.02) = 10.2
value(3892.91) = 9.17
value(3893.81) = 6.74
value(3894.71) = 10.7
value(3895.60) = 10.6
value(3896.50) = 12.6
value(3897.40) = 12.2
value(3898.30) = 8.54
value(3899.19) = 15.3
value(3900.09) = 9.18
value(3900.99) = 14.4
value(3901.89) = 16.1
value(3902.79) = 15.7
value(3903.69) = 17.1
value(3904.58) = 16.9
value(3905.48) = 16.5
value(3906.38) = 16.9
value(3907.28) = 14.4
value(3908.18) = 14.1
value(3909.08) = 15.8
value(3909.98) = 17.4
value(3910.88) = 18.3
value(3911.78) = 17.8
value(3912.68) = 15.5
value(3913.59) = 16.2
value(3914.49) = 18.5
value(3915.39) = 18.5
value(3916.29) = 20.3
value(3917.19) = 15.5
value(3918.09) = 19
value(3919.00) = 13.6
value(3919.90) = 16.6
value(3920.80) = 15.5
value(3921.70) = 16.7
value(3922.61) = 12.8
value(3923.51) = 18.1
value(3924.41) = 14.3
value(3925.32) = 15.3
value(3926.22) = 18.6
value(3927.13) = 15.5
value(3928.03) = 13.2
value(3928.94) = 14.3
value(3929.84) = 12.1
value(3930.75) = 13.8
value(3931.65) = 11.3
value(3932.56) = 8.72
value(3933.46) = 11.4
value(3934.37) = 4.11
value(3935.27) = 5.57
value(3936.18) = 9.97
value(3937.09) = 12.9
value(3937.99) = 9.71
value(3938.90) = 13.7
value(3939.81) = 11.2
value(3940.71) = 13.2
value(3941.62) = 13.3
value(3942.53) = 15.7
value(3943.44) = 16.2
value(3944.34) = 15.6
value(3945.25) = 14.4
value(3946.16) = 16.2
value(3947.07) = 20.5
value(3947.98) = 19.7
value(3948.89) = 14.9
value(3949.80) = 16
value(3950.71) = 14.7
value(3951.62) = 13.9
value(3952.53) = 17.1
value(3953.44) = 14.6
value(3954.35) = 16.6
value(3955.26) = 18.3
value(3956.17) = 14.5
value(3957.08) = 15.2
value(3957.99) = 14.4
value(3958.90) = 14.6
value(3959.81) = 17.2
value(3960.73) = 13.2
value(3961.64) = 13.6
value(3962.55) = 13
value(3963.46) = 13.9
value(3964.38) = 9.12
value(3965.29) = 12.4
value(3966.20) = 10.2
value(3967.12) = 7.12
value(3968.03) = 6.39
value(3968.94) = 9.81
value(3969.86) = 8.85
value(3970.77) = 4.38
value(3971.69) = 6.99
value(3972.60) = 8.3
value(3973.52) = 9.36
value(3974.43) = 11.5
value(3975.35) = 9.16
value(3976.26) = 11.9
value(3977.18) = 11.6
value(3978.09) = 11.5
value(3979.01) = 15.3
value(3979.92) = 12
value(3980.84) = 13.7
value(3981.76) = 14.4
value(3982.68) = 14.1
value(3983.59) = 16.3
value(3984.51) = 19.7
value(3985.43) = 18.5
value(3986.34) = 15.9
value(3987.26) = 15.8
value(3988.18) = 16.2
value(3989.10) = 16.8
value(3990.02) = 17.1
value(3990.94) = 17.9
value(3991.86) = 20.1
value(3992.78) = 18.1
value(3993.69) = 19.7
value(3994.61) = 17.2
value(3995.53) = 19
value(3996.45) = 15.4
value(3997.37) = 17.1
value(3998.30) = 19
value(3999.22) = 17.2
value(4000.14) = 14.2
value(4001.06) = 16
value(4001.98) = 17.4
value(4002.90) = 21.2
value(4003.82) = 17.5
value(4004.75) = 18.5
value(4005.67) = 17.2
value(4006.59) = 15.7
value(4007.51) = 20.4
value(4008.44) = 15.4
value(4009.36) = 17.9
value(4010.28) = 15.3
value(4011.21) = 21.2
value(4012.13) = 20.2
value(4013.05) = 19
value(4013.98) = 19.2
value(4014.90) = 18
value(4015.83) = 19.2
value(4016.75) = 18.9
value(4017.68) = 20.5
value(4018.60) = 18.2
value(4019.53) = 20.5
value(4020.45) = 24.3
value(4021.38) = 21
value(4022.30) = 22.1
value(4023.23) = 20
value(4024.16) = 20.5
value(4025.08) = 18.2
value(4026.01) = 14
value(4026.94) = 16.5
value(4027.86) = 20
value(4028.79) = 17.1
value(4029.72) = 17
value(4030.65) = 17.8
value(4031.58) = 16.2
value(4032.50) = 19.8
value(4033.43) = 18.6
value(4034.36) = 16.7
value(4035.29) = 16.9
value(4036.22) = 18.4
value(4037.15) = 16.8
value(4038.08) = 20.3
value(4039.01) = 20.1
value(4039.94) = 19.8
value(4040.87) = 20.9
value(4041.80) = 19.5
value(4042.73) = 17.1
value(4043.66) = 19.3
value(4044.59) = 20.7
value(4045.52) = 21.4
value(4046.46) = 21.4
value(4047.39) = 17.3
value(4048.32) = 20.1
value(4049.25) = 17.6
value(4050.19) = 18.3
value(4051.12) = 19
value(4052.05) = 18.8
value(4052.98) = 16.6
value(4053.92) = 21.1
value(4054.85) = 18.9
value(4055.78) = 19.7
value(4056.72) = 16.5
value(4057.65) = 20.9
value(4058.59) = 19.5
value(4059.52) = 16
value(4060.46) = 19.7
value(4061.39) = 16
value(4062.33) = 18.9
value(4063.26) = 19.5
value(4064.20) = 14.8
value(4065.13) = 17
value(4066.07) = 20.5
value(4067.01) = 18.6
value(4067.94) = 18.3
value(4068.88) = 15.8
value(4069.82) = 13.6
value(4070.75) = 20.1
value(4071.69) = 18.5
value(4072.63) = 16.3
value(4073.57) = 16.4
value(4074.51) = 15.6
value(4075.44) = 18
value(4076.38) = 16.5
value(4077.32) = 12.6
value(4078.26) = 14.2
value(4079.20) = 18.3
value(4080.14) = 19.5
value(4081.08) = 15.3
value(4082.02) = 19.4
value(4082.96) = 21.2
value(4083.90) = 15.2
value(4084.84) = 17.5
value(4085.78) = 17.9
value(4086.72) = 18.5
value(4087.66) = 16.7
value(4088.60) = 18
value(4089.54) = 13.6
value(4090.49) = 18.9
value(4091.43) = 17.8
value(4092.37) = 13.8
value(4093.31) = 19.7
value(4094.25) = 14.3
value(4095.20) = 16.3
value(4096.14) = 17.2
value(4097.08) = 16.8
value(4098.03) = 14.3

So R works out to 1.43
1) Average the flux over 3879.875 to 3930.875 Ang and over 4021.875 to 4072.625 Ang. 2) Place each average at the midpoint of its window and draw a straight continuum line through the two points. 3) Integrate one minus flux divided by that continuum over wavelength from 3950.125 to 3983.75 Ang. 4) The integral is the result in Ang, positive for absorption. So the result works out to 7.5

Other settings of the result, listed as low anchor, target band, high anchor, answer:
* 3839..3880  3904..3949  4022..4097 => 2.6 Ang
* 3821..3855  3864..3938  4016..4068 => -2.5 Ang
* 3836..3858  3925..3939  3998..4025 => 3.4 Ang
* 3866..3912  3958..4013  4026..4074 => 6.1 Ang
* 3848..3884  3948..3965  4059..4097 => 1.4 Ang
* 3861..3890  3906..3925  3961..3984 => -4.8 Ang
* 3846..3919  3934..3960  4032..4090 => 2.6 Ang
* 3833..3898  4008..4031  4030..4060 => -1.2 Ang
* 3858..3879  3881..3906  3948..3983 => 4.8 Ang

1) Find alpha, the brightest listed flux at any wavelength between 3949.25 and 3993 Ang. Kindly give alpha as 20.1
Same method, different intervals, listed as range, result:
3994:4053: 24.3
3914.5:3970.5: 20.5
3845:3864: 19.9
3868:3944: 20.7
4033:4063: 21.4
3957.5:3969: 17.2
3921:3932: 18.6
